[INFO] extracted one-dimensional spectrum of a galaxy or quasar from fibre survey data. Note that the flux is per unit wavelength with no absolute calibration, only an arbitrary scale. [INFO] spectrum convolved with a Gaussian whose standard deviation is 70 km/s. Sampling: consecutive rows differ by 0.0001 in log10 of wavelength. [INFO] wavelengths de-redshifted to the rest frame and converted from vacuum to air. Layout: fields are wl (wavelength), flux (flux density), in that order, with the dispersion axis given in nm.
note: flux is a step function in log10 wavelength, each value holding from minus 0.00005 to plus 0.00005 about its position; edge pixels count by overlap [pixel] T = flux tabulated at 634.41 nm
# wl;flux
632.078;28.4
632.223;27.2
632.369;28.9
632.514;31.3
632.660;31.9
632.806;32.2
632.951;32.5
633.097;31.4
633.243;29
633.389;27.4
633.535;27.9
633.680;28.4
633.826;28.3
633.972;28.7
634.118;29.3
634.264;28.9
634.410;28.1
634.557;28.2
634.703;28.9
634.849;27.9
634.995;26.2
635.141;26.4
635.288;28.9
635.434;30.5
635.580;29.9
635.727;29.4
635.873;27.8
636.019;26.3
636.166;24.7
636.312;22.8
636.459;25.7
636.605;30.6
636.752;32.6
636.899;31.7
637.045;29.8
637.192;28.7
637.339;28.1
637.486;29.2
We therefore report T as 28.1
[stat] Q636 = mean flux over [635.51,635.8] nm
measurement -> 29.6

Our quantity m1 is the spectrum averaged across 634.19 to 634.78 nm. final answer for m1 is 28.5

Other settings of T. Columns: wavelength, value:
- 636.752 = 32.6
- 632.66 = 31.9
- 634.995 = 26.2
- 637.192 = 28.7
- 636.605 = 30.6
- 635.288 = 28.9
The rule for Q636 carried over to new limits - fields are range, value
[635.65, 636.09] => 27.9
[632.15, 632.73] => 29.8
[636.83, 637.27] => 30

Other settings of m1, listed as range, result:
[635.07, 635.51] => 28.6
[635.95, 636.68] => 26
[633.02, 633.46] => 29.3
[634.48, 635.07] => 27.8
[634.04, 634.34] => 29.1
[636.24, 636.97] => 28.7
